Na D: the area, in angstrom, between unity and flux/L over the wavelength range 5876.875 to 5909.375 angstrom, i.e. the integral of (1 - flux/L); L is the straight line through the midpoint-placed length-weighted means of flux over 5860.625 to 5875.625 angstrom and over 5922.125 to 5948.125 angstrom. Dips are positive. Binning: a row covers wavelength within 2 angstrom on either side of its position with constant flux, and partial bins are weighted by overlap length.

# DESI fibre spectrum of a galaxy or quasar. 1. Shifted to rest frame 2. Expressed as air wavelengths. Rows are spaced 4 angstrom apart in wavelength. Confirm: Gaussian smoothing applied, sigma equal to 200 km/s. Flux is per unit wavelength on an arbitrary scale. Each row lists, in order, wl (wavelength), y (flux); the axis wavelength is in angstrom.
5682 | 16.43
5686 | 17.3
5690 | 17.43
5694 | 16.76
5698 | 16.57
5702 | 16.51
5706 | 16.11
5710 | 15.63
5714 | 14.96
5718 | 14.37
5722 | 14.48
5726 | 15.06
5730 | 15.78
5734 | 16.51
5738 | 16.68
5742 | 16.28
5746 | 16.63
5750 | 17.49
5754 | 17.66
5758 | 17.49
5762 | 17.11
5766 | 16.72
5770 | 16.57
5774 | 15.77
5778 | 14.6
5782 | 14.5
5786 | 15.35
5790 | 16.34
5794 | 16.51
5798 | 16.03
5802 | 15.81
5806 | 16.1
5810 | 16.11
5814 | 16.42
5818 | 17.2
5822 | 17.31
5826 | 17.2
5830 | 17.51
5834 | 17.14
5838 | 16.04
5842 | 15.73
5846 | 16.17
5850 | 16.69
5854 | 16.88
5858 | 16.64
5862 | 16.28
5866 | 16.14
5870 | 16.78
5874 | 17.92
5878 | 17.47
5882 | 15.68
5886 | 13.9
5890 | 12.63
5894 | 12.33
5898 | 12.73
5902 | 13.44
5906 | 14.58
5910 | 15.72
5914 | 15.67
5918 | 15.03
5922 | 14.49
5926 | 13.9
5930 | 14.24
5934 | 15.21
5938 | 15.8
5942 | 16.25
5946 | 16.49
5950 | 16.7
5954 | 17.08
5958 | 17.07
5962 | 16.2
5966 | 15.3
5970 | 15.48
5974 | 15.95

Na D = 4.3 angstrom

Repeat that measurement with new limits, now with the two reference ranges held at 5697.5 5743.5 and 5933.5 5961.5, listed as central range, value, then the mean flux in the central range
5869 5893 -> 0.99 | 15.5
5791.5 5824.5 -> -0.95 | 16.4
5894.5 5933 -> 4.62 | 14.4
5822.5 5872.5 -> -1.63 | 16.6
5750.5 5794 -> -1.09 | 16.3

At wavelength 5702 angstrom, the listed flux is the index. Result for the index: 16.51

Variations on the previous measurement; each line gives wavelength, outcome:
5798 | 16.03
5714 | 14.96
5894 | 12.33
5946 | 16.49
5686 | 17.3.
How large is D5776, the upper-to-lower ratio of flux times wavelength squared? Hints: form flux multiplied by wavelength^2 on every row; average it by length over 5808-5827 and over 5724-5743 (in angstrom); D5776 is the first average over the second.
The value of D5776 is 1.08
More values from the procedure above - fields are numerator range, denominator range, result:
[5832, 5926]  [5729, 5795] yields 0.98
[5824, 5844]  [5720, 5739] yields 1.11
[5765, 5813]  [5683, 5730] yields 1.02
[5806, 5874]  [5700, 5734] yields 1.13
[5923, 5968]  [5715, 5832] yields 1.03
